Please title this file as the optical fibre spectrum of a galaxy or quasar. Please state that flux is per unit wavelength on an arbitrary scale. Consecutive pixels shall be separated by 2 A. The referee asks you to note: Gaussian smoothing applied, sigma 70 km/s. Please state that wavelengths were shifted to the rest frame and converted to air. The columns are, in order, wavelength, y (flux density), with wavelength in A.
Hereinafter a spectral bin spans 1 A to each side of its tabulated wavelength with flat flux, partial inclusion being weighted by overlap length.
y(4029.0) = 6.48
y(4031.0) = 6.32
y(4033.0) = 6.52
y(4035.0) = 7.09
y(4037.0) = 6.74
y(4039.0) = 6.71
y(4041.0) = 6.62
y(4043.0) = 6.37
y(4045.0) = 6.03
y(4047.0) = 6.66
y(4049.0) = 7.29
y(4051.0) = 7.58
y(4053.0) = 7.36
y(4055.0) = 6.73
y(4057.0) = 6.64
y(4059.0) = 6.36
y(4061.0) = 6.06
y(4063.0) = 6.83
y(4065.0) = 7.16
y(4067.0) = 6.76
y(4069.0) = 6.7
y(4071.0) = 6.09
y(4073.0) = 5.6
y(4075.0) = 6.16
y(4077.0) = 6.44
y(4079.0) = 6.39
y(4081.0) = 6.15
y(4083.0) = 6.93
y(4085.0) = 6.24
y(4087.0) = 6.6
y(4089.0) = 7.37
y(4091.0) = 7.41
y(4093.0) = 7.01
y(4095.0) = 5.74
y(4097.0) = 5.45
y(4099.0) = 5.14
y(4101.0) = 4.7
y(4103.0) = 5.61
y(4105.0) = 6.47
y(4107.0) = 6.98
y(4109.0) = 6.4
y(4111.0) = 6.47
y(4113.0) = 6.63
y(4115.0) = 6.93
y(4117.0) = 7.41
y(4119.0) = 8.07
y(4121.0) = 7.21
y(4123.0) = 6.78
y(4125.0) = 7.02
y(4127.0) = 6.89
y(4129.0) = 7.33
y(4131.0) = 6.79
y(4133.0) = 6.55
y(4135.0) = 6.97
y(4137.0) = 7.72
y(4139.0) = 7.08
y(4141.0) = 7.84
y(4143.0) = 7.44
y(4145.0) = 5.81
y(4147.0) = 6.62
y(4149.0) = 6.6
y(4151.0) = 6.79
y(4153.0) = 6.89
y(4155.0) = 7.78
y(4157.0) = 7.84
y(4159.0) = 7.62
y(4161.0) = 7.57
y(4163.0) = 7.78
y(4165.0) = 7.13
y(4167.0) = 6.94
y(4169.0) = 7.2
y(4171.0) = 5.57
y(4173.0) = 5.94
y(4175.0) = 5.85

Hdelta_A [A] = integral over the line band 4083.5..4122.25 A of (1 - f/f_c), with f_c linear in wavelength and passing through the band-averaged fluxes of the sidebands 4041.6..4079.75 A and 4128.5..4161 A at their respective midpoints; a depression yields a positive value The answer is 1.9 A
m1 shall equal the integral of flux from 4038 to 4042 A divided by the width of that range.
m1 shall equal 6.67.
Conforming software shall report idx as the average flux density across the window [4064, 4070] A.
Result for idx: 6.87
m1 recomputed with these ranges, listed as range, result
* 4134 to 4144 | 7.41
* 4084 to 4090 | 6.74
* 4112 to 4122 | 7.25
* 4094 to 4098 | 5.6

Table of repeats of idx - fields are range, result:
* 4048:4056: 7.24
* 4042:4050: 6.59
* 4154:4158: 7.81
